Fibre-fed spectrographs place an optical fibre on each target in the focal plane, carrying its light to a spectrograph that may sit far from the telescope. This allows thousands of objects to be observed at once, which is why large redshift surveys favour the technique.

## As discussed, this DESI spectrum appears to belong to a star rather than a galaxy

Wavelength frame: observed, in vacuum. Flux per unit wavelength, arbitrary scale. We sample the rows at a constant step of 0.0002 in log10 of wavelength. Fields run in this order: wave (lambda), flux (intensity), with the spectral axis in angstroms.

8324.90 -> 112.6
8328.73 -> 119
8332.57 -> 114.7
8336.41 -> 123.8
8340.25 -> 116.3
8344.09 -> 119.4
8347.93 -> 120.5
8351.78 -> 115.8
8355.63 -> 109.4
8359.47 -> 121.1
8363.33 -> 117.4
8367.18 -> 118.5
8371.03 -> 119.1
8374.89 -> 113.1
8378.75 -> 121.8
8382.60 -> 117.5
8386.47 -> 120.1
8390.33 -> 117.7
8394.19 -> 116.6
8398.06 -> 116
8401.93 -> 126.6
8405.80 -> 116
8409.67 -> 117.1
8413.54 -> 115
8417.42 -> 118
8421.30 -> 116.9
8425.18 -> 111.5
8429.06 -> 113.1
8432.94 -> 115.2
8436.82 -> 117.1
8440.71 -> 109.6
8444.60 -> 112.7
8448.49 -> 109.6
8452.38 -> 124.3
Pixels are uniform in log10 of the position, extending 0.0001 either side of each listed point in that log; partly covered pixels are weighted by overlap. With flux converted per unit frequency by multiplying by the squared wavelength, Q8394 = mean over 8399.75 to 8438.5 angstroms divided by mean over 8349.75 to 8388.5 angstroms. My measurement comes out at 1.01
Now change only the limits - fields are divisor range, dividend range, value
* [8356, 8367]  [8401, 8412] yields 1.02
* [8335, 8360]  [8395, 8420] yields 1.02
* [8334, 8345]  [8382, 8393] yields 1.00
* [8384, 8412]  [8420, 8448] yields 0.97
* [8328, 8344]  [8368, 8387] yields 1.01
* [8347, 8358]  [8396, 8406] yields 1.06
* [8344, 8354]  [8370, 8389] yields 1.01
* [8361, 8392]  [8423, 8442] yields 0.97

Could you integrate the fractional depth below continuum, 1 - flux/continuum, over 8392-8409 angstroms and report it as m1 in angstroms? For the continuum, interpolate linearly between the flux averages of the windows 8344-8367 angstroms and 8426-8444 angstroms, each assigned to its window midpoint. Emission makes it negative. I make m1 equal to -0.5 angstroms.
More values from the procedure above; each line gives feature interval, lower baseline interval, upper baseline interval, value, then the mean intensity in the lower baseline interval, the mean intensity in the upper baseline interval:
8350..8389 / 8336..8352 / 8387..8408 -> 0.5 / 119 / 119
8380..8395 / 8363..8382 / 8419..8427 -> -0.2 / 118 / 114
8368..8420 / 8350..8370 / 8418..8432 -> -1.2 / 117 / 114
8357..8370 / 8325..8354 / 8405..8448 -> -0.2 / 118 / 115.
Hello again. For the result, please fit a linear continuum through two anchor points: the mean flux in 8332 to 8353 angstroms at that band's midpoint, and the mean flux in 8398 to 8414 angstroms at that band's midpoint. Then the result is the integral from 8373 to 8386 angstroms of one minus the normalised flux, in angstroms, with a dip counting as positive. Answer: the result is 0.1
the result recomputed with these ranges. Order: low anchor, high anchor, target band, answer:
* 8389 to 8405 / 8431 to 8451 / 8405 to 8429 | 0.2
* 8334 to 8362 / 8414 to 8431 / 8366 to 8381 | -0.2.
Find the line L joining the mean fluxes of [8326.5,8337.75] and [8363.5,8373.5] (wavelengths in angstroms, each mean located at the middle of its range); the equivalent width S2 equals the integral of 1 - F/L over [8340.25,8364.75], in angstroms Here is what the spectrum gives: 0.3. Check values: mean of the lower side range 119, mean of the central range 117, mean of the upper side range 118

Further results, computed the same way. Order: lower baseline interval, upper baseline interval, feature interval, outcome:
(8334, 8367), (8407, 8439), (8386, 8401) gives -0.2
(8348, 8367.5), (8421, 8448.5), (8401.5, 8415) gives -0.4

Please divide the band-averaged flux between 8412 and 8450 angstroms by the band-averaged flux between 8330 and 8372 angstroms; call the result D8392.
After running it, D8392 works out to 0.97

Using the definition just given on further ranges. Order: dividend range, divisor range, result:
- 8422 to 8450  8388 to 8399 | 0.97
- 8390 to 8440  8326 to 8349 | 0.98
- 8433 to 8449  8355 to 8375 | 0.96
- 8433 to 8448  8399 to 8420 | 0.96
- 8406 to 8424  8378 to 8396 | 0.98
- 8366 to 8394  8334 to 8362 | 1.00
